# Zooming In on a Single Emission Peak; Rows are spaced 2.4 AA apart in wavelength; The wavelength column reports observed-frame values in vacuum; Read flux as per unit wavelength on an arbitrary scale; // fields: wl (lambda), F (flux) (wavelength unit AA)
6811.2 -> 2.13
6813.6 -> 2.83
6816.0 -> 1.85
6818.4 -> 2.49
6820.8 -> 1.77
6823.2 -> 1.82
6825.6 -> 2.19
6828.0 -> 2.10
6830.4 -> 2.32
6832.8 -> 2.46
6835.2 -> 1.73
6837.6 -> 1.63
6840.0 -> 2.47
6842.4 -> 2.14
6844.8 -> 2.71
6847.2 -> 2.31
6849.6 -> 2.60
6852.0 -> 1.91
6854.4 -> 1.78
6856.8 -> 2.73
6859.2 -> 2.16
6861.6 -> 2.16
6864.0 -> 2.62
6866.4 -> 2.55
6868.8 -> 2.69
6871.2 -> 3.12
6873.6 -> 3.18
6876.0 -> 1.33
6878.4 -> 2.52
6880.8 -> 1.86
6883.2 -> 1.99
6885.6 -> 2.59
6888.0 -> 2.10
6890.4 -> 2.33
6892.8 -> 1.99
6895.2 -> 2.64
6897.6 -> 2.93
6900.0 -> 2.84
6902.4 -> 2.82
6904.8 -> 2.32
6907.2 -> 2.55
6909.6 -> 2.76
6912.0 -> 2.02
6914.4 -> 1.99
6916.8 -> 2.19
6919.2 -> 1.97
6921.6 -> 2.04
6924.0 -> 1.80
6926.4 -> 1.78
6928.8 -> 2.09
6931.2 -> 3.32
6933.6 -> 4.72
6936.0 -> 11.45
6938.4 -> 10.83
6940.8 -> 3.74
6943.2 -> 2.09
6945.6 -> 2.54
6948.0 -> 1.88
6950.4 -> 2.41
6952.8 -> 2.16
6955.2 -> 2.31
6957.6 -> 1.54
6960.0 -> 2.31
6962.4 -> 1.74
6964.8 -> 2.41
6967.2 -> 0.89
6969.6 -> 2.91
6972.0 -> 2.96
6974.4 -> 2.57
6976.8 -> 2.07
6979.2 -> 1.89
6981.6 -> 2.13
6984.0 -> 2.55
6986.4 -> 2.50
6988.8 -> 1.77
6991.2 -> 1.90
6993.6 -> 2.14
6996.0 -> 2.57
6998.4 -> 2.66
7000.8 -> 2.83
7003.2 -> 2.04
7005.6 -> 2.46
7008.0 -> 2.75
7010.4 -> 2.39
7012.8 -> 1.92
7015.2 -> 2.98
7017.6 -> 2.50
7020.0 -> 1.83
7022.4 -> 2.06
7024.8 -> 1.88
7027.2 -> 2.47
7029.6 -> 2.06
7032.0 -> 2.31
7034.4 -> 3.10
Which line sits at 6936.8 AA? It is H-beta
